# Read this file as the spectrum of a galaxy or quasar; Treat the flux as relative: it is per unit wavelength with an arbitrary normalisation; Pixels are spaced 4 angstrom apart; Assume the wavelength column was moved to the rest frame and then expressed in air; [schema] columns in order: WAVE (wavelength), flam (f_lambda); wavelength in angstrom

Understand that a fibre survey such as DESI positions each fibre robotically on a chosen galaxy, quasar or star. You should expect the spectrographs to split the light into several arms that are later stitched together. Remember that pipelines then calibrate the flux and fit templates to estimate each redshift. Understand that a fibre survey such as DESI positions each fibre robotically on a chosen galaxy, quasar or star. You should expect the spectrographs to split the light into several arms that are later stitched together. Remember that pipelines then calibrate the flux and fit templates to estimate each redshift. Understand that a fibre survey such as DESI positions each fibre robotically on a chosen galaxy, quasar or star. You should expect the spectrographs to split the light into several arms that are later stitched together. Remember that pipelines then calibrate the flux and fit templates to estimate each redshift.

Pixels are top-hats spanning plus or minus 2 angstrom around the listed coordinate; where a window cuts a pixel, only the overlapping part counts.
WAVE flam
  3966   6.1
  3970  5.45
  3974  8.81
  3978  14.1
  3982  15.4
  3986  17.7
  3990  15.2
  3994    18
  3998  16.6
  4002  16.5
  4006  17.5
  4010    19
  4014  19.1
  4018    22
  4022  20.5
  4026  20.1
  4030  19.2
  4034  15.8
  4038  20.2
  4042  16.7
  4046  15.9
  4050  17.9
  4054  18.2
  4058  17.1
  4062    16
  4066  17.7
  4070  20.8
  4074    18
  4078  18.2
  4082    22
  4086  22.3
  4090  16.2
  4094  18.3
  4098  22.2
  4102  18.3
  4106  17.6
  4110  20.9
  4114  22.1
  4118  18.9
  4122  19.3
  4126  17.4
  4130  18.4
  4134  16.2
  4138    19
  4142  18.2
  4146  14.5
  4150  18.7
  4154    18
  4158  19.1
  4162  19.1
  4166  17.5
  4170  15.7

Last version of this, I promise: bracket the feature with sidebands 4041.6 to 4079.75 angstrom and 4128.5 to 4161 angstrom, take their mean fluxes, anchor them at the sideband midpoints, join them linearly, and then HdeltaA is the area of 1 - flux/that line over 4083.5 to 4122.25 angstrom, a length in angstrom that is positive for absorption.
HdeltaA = -4.2 angstrom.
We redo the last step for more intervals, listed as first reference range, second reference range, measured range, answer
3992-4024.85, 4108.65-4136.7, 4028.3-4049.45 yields 1.4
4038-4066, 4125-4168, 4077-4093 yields -2.0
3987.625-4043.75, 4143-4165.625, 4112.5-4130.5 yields -1.2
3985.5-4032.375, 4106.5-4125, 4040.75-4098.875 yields 2.6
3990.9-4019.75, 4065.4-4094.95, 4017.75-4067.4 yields 1.6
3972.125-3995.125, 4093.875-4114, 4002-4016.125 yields -2.2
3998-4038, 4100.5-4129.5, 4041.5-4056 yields 1.3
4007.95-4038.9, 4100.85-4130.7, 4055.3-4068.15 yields 1.5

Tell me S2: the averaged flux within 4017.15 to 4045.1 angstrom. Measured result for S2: 19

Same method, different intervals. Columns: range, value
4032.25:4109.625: 18.5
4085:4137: 19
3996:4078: 18.2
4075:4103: 19.6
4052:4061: 17.5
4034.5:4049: 17.4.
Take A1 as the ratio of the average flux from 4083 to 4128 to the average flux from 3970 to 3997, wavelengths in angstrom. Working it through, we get 1.37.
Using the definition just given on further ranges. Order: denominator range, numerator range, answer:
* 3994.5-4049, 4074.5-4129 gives 1.06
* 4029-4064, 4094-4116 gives 1.15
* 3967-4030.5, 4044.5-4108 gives 1.14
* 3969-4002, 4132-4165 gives 1.25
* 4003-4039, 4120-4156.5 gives 0.93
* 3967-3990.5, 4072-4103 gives 1.58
